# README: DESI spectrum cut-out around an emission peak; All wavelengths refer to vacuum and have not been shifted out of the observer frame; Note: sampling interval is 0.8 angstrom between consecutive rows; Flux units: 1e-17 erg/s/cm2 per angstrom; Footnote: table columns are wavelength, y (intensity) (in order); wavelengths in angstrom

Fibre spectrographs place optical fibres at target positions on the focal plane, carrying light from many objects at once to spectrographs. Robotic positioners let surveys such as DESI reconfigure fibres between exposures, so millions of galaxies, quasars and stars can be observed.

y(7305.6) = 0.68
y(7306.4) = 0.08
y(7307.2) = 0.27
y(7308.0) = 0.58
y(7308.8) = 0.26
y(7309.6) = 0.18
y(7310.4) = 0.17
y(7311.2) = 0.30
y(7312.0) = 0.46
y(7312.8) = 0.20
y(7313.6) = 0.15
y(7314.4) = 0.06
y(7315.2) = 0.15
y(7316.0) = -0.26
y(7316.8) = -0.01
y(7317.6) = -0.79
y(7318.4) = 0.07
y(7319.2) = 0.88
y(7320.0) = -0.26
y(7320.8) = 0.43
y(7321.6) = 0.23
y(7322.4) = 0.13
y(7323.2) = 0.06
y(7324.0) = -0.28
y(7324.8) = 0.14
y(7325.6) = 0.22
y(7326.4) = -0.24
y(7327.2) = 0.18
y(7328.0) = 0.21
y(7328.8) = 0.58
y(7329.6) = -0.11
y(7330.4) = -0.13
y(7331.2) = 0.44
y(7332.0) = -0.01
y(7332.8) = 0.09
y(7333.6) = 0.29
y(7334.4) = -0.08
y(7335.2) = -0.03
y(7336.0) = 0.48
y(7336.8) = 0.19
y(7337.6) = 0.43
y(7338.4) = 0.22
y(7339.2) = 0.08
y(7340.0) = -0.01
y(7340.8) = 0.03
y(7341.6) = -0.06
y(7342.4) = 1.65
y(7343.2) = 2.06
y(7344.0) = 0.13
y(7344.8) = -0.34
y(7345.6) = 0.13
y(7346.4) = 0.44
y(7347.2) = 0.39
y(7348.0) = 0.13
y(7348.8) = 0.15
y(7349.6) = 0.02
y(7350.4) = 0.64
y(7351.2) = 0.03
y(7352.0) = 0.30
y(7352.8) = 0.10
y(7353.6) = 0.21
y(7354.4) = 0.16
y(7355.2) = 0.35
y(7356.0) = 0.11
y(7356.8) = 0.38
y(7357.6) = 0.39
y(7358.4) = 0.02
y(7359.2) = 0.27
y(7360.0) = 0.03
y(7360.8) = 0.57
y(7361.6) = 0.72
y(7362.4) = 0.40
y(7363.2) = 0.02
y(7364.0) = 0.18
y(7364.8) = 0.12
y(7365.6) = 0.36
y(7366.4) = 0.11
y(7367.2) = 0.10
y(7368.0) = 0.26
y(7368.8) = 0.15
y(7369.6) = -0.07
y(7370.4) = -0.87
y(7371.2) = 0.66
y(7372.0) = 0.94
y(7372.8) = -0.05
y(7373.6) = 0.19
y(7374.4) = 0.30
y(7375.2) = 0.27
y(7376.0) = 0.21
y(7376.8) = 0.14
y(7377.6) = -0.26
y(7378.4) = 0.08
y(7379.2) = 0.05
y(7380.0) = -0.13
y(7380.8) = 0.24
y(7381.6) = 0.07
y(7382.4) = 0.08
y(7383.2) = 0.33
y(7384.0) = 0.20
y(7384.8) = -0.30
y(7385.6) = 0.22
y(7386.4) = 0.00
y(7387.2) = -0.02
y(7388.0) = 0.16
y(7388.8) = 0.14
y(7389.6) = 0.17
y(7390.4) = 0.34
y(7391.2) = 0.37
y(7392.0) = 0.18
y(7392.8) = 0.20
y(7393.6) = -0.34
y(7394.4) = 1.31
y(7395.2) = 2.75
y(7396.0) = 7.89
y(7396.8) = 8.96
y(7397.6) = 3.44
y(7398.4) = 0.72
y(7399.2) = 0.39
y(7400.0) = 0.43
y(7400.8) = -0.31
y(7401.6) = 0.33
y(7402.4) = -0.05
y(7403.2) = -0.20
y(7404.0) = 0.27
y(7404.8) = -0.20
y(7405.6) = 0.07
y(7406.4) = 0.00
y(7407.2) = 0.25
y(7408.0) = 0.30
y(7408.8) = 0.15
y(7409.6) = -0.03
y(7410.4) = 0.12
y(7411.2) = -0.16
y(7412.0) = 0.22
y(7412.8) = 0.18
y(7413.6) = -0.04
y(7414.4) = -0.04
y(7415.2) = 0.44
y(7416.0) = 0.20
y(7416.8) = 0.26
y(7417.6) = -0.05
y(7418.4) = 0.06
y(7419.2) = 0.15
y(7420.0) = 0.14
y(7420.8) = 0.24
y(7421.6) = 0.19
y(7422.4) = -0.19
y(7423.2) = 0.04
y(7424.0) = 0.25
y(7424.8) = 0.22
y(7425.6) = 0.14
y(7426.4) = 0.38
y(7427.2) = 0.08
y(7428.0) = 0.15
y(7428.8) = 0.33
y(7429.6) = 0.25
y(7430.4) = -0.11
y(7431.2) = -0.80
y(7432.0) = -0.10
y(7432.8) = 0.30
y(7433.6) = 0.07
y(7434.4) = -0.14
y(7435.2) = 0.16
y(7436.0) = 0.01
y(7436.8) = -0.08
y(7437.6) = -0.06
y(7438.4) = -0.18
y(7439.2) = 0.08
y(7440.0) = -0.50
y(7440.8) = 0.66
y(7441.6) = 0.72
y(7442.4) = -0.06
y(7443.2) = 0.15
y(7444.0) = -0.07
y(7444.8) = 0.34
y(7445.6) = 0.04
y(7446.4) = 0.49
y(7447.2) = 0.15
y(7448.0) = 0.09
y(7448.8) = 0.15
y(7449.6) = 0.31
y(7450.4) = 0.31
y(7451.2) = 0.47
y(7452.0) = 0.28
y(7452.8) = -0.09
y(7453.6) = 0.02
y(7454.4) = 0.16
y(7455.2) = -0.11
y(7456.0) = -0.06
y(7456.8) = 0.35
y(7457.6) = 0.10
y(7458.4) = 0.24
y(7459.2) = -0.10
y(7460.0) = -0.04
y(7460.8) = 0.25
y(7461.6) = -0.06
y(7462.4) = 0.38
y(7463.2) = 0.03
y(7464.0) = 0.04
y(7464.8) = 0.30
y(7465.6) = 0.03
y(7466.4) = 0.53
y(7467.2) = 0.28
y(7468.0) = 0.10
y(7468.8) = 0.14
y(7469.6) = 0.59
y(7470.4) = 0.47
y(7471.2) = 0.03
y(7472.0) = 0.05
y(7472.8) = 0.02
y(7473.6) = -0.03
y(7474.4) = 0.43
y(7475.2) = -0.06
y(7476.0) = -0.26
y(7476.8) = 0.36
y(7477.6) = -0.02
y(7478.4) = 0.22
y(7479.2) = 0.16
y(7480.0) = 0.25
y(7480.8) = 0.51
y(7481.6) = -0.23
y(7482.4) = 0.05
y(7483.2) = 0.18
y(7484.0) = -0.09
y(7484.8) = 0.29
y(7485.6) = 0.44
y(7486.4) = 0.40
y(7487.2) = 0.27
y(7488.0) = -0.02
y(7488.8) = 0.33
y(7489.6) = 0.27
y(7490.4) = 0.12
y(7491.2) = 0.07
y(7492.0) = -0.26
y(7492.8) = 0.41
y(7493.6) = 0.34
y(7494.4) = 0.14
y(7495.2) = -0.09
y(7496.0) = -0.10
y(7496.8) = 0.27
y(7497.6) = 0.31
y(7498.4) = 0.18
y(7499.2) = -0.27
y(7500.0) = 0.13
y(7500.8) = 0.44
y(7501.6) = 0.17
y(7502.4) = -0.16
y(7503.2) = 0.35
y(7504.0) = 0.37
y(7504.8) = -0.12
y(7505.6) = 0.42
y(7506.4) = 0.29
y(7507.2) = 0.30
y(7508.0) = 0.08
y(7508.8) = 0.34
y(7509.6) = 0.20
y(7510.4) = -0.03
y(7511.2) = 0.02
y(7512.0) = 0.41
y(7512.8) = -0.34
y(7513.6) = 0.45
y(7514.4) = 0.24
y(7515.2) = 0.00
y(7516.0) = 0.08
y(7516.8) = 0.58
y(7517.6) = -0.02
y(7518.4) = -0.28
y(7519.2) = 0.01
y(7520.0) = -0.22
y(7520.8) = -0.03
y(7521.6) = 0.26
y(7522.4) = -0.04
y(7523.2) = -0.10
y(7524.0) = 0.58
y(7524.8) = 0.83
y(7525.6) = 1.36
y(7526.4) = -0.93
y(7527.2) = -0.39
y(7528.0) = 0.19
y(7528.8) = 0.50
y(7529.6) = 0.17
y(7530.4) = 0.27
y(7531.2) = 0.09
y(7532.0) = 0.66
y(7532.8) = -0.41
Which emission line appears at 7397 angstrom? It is H-alpha 6563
